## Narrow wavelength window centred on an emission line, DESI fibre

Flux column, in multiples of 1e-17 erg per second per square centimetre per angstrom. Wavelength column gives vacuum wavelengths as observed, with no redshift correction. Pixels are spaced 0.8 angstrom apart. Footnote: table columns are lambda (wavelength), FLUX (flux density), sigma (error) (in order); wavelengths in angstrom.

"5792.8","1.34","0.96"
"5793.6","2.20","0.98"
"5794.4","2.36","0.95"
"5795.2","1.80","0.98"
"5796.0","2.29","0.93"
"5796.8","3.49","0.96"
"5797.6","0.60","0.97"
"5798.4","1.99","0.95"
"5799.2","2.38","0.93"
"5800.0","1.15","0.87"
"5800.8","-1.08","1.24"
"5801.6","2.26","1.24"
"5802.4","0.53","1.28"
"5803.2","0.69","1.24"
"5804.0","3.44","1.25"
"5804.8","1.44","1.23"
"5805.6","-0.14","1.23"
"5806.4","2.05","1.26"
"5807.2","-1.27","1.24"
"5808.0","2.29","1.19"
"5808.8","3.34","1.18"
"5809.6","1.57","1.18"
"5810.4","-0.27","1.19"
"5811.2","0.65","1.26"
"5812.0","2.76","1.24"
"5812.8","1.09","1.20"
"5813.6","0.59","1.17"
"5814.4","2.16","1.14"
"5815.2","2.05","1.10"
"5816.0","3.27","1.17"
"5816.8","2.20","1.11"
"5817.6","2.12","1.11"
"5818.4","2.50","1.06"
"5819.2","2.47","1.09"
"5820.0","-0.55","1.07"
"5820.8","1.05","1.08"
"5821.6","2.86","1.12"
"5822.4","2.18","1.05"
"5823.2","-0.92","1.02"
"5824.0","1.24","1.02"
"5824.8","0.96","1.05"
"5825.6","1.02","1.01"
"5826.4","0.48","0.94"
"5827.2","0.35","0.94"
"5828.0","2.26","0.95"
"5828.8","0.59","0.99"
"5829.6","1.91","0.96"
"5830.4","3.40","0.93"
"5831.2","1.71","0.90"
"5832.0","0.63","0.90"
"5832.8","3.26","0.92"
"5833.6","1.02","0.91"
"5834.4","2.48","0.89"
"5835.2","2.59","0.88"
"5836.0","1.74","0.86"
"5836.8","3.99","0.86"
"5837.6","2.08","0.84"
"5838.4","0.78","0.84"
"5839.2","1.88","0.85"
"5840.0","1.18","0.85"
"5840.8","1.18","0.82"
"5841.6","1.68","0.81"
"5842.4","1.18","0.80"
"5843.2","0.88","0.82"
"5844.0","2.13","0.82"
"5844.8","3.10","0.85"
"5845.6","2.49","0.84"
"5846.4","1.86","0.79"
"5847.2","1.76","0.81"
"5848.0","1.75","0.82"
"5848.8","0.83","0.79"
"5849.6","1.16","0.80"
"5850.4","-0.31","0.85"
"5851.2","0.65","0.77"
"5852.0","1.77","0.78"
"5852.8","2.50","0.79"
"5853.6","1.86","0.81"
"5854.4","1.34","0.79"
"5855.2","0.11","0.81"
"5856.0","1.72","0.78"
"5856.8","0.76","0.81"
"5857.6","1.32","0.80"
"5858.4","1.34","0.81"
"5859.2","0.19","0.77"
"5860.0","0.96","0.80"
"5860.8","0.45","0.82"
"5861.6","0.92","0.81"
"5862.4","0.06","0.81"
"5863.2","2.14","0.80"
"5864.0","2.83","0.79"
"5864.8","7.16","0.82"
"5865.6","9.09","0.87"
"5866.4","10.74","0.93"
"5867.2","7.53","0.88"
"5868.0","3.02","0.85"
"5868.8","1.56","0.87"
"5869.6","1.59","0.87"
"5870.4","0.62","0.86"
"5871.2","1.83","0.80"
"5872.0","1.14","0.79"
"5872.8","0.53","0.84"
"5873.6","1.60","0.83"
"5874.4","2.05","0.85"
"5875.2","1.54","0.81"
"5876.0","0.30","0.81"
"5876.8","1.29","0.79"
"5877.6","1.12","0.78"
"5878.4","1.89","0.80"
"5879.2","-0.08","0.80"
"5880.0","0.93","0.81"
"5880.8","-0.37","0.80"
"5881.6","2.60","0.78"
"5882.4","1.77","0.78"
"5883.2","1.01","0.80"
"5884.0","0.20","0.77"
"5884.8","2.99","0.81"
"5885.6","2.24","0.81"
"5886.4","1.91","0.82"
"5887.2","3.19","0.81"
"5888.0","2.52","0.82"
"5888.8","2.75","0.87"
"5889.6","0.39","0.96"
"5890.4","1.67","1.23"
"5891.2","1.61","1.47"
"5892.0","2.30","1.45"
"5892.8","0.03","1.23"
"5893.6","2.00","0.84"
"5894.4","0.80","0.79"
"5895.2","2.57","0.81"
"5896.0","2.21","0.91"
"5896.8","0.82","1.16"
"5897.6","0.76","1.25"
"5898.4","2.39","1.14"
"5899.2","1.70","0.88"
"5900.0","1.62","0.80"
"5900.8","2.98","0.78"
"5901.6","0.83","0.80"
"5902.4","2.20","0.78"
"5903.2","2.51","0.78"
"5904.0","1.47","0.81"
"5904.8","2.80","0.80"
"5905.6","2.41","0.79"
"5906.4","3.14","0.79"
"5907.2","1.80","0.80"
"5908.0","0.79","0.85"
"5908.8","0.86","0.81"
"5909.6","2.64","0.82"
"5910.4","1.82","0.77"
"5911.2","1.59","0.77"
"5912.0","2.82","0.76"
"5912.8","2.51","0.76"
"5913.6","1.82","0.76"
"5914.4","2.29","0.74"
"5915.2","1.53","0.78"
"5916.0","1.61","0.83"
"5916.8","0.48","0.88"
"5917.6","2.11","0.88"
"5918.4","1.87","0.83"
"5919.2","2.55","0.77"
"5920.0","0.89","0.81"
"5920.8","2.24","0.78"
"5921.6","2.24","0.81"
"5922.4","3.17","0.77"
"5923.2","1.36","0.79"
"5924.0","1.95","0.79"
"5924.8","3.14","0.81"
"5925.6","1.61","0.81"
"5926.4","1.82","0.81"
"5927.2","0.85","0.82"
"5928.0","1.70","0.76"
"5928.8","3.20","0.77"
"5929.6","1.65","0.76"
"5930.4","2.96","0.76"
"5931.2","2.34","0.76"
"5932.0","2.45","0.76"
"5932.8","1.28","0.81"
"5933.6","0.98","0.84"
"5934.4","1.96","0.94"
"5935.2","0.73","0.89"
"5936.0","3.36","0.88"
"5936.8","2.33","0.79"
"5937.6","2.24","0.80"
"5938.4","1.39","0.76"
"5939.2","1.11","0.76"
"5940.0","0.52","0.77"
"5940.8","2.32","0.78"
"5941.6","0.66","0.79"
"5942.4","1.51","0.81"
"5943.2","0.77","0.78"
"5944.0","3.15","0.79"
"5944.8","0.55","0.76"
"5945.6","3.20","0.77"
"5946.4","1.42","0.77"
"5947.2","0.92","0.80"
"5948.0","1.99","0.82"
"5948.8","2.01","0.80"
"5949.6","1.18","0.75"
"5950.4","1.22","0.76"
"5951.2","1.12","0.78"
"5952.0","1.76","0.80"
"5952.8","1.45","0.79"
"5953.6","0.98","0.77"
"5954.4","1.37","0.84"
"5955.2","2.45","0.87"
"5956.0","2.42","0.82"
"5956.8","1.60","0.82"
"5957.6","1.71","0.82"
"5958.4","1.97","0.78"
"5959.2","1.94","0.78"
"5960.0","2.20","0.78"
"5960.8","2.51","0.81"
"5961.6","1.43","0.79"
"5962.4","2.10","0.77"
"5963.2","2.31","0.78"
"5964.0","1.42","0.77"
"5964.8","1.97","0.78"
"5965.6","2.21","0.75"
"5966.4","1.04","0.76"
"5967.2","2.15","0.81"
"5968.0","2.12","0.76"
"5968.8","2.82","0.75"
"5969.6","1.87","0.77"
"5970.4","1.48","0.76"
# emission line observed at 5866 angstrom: H-beta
